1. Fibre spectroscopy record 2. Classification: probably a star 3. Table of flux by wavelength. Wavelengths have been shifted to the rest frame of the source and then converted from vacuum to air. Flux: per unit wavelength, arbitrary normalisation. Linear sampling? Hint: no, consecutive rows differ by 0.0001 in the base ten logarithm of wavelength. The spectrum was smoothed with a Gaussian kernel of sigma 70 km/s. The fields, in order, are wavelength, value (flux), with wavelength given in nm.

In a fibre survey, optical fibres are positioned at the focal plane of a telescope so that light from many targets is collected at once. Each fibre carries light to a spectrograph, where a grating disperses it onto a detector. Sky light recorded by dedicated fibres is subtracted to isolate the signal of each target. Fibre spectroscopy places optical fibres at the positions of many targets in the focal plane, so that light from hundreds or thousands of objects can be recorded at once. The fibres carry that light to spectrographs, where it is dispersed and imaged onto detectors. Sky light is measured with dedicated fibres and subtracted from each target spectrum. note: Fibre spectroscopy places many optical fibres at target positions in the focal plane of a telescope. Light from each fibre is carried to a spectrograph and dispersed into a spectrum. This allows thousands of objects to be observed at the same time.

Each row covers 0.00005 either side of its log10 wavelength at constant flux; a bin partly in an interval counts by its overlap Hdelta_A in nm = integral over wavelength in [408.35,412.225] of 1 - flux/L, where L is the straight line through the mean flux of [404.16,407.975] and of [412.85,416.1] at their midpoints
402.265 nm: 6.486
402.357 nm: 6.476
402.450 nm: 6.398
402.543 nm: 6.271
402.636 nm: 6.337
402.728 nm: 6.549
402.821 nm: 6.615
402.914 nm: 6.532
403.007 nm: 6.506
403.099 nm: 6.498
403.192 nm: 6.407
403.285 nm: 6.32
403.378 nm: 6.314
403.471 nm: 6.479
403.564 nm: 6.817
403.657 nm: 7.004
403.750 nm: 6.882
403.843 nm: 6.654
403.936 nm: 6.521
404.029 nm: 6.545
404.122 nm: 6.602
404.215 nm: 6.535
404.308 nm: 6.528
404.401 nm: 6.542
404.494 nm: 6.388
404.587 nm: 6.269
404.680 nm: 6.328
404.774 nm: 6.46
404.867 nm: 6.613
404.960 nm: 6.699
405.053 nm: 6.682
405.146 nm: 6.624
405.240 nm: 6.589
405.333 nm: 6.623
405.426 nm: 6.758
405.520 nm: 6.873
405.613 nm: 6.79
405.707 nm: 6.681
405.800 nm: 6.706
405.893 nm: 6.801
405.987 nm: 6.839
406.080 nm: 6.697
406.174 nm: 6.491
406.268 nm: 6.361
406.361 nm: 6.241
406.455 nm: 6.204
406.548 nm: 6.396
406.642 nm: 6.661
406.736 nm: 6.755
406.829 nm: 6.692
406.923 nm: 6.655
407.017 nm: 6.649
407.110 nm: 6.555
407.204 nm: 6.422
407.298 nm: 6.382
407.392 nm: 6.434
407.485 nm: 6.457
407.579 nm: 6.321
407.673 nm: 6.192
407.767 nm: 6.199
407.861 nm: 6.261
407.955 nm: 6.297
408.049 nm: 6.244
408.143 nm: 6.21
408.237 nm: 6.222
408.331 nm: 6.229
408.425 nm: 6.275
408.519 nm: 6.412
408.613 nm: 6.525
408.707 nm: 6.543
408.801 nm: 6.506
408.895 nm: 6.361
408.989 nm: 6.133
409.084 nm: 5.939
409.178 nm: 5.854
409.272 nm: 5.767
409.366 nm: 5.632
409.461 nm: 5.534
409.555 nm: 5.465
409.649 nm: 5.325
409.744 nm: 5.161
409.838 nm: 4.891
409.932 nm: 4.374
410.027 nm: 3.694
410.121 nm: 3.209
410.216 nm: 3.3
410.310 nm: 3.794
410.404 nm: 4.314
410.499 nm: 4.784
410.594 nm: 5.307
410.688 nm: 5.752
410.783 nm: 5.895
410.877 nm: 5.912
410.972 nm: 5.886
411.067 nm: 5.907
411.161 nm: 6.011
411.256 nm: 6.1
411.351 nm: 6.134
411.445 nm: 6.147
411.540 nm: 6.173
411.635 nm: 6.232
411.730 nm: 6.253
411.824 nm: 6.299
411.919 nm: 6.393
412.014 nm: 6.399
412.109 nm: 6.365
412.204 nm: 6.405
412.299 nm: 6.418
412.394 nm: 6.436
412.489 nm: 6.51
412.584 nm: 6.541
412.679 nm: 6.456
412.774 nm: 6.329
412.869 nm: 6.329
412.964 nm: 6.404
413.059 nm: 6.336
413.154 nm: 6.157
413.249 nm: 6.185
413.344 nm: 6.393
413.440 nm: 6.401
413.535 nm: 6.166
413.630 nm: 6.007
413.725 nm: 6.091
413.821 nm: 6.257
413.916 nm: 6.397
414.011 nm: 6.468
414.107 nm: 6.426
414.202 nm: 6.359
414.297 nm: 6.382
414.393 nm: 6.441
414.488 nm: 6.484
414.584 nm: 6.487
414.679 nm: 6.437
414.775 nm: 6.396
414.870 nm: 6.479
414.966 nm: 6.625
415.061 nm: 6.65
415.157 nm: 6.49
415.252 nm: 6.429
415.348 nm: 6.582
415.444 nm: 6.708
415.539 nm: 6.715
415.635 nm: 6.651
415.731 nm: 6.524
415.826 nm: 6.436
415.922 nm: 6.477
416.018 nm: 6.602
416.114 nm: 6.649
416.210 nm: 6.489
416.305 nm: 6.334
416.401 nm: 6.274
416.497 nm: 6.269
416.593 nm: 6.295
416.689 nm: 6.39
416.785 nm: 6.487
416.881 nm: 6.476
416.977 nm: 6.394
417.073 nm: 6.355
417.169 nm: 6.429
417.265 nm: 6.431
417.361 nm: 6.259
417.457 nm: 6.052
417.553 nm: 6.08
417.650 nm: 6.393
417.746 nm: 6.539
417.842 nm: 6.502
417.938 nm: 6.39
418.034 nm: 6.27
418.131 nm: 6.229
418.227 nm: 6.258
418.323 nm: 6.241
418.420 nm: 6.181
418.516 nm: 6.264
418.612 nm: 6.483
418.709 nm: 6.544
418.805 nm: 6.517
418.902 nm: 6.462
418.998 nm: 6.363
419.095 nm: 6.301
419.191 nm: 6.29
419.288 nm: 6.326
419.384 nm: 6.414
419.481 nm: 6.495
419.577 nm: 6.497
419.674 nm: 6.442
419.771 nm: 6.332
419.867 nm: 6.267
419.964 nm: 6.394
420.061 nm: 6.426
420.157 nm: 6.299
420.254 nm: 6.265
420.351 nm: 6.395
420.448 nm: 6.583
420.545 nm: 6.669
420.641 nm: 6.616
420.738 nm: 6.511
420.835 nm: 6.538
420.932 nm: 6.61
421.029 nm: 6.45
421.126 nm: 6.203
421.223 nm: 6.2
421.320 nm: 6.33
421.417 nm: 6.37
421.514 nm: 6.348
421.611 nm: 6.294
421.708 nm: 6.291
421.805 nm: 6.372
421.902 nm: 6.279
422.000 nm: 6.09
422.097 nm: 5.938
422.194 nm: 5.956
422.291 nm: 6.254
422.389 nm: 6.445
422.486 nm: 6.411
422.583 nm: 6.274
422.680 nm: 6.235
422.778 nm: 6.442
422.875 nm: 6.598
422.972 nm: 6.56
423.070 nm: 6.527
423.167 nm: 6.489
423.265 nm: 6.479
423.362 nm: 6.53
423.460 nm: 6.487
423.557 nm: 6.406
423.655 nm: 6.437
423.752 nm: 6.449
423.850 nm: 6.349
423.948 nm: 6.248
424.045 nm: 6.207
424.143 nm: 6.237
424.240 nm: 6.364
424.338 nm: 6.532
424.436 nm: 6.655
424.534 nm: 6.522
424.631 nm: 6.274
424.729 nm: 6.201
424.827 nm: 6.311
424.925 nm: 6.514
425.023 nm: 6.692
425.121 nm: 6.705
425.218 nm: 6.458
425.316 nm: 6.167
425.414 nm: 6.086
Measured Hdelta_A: 0.500 nm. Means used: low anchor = 6.53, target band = 5.64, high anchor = 6.43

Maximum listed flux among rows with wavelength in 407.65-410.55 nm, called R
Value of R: 6.543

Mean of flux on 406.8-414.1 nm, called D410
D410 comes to 5.98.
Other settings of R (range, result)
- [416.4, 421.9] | 6.669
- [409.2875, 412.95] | 6.541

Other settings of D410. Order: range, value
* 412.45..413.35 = 6.37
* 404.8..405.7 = 6.69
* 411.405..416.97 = 6.4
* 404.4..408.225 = 6.51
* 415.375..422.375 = 6.38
